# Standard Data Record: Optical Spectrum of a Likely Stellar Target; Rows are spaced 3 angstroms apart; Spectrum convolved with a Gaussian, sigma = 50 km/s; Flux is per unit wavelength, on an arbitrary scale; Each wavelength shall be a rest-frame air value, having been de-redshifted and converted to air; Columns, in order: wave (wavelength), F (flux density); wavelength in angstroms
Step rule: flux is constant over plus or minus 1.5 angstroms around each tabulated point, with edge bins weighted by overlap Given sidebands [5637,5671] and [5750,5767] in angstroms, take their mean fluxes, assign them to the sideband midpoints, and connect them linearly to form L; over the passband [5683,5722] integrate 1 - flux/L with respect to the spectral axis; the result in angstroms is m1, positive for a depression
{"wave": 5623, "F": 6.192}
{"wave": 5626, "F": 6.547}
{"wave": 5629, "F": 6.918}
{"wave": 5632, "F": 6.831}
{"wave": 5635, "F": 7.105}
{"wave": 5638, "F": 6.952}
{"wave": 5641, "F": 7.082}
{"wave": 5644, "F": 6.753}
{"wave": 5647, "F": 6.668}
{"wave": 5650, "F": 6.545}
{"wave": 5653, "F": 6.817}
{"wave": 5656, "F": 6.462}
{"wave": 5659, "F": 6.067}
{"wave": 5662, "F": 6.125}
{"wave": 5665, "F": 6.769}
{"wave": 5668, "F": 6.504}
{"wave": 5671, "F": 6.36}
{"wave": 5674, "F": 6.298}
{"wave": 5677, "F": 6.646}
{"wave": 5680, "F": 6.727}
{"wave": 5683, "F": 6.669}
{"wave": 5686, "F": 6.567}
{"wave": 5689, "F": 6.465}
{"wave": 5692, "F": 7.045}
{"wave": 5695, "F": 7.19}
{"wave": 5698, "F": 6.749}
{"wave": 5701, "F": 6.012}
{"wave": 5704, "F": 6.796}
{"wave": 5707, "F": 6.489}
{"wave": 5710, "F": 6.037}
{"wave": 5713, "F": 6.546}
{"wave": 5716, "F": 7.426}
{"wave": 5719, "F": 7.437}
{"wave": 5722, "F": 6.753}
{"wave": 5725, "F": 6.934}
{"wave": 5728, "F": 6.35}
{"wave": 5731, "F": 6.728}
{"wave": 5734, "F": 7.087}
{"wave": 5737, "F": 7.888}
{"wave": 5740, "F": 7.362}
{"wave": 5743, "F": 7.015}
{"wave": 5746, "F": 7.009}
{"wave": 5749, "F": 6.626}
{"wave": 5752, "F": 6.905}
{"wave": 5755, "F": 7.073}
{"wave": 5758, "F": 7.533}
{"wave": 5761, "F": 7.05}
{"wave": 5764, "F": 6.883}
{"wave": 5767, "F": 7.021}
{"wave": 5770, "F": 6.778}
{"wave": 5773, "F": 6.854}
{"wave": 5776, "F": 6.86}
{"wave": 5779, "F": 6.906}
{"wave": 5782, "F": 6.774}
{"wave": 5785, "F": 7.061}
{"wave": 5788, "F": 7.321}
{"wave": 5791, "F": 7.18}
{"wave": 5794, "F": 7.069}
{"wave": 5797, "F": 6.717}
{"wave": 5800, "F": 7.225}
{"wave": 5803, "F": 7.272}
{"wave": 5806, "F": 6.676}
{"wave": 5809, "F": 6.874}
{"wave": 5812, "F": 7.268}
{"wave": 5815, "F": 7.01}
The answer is 0.5 angstroms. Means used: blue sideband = 6.6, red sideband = 7.07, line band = 6.73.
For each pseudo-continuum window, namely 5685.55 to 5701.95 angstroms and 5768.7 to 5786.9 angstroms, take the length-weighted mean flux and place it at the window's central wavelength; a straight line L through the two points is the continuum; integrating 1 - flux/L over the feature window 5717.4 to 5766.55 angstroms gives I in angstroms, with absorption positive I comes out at -1.7 angstroms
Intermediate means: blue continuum 6.7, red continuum 6.88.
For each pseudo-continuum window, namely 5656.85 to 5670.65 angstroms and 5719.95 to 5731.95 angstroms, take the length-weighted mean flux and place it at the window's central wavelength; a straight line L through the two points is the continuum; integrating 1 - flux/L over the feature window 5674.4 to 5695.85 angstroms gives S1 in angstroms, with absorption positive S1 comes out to -0.76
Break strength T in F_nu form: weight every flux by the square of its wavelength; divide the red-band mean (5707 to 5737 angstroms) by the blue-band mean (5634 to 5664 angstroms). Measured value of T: 1.06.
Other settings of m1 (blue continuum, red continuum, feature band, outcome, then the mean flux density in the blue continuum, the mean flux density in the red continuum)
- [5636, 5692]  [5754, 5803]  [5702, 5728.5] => 0.15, 6.6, 7.03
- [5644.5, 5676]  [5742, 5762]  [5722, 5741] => -0.33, 6.47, 7.03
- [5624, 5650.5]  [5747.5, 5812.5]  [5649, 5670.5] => 1.21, 6.82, 6.99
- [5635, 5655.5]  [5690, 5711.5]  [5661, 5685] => 0.68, 6.81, 6.61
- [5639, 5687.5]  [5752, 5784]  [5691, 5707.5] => -0.02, 6.57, 6.97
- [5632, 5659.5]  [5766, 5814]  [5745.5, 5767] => -0.24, 6.75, 6.99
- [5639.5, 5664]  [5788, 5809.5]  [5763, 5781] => 0.17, 6.57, 7.03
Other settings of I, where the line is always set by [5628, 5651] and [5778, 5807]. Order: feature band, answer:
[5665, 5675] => 0.65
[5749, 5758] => -0.04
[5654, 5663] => 0.82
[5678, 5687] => 0.33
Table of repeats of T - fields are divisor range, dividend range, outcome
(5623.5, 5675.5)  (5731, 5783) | 1.10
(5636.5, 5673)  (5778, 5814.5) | 1.12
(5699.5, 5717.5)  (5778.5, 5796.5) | 1.10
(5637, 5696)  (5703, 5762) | 1.07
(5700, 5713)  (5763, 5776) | 1.10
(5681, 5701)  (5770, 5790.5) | 1.07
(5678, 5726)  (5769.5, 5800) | 1.06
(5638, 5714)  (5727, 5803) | 1.10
